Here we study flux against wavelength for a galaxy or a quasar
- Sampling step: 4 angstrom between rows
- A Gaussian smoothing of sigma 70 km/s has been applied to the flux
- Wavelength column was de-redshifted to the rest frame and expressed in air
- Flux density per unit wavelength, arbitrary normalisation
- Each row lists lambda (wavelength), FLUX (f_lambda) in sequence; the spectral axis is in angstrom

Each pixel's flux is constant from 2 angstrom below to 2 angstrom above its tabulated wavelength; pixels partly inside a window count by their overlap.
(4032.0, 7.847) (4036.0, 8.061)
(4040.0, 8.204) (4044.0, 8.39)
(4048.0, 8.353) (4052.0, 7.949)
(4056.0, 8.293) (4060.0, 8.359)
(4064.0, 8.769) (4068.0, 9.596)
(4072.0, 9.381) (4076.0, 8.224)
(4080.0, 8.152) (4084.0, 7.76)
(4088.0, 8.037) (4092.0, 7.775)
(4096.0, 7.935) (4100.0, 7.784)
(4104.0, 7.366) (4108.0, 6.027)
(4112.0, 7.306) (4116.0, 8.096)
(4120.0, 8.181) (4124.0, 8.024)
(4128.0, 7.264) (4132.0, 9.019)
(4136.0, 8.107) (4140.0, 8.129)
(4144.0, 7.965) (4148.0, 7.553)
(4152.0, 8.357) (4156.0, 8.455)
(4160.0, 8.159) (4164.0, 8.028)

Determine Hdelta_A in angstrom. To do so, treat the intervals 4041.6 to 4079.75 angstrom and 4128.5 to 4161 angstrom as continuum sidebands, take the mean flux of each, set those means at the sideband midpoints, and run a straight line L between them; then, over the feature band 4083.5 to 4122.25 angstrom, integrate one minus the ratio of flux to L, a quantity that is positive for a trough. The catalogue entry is 3.5 angstrom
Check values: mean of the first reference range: 8.57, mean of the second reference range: 8.18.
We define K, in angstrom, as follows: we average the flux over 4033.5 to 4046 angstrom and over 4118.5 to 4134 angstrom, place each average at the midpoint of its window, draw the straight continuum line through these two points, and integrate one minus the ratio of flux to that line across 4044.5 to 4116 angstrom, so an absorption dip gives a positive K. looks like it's 0.8 angstrom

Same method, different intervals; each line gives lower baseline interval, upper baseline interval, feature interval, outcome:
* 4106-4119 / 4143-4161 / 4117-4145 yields -1.7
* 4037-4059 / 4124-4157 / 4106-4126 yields 1.5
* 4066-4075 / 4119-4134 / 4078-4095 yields 2.0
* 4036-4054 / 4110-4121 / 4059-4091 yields -1.9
